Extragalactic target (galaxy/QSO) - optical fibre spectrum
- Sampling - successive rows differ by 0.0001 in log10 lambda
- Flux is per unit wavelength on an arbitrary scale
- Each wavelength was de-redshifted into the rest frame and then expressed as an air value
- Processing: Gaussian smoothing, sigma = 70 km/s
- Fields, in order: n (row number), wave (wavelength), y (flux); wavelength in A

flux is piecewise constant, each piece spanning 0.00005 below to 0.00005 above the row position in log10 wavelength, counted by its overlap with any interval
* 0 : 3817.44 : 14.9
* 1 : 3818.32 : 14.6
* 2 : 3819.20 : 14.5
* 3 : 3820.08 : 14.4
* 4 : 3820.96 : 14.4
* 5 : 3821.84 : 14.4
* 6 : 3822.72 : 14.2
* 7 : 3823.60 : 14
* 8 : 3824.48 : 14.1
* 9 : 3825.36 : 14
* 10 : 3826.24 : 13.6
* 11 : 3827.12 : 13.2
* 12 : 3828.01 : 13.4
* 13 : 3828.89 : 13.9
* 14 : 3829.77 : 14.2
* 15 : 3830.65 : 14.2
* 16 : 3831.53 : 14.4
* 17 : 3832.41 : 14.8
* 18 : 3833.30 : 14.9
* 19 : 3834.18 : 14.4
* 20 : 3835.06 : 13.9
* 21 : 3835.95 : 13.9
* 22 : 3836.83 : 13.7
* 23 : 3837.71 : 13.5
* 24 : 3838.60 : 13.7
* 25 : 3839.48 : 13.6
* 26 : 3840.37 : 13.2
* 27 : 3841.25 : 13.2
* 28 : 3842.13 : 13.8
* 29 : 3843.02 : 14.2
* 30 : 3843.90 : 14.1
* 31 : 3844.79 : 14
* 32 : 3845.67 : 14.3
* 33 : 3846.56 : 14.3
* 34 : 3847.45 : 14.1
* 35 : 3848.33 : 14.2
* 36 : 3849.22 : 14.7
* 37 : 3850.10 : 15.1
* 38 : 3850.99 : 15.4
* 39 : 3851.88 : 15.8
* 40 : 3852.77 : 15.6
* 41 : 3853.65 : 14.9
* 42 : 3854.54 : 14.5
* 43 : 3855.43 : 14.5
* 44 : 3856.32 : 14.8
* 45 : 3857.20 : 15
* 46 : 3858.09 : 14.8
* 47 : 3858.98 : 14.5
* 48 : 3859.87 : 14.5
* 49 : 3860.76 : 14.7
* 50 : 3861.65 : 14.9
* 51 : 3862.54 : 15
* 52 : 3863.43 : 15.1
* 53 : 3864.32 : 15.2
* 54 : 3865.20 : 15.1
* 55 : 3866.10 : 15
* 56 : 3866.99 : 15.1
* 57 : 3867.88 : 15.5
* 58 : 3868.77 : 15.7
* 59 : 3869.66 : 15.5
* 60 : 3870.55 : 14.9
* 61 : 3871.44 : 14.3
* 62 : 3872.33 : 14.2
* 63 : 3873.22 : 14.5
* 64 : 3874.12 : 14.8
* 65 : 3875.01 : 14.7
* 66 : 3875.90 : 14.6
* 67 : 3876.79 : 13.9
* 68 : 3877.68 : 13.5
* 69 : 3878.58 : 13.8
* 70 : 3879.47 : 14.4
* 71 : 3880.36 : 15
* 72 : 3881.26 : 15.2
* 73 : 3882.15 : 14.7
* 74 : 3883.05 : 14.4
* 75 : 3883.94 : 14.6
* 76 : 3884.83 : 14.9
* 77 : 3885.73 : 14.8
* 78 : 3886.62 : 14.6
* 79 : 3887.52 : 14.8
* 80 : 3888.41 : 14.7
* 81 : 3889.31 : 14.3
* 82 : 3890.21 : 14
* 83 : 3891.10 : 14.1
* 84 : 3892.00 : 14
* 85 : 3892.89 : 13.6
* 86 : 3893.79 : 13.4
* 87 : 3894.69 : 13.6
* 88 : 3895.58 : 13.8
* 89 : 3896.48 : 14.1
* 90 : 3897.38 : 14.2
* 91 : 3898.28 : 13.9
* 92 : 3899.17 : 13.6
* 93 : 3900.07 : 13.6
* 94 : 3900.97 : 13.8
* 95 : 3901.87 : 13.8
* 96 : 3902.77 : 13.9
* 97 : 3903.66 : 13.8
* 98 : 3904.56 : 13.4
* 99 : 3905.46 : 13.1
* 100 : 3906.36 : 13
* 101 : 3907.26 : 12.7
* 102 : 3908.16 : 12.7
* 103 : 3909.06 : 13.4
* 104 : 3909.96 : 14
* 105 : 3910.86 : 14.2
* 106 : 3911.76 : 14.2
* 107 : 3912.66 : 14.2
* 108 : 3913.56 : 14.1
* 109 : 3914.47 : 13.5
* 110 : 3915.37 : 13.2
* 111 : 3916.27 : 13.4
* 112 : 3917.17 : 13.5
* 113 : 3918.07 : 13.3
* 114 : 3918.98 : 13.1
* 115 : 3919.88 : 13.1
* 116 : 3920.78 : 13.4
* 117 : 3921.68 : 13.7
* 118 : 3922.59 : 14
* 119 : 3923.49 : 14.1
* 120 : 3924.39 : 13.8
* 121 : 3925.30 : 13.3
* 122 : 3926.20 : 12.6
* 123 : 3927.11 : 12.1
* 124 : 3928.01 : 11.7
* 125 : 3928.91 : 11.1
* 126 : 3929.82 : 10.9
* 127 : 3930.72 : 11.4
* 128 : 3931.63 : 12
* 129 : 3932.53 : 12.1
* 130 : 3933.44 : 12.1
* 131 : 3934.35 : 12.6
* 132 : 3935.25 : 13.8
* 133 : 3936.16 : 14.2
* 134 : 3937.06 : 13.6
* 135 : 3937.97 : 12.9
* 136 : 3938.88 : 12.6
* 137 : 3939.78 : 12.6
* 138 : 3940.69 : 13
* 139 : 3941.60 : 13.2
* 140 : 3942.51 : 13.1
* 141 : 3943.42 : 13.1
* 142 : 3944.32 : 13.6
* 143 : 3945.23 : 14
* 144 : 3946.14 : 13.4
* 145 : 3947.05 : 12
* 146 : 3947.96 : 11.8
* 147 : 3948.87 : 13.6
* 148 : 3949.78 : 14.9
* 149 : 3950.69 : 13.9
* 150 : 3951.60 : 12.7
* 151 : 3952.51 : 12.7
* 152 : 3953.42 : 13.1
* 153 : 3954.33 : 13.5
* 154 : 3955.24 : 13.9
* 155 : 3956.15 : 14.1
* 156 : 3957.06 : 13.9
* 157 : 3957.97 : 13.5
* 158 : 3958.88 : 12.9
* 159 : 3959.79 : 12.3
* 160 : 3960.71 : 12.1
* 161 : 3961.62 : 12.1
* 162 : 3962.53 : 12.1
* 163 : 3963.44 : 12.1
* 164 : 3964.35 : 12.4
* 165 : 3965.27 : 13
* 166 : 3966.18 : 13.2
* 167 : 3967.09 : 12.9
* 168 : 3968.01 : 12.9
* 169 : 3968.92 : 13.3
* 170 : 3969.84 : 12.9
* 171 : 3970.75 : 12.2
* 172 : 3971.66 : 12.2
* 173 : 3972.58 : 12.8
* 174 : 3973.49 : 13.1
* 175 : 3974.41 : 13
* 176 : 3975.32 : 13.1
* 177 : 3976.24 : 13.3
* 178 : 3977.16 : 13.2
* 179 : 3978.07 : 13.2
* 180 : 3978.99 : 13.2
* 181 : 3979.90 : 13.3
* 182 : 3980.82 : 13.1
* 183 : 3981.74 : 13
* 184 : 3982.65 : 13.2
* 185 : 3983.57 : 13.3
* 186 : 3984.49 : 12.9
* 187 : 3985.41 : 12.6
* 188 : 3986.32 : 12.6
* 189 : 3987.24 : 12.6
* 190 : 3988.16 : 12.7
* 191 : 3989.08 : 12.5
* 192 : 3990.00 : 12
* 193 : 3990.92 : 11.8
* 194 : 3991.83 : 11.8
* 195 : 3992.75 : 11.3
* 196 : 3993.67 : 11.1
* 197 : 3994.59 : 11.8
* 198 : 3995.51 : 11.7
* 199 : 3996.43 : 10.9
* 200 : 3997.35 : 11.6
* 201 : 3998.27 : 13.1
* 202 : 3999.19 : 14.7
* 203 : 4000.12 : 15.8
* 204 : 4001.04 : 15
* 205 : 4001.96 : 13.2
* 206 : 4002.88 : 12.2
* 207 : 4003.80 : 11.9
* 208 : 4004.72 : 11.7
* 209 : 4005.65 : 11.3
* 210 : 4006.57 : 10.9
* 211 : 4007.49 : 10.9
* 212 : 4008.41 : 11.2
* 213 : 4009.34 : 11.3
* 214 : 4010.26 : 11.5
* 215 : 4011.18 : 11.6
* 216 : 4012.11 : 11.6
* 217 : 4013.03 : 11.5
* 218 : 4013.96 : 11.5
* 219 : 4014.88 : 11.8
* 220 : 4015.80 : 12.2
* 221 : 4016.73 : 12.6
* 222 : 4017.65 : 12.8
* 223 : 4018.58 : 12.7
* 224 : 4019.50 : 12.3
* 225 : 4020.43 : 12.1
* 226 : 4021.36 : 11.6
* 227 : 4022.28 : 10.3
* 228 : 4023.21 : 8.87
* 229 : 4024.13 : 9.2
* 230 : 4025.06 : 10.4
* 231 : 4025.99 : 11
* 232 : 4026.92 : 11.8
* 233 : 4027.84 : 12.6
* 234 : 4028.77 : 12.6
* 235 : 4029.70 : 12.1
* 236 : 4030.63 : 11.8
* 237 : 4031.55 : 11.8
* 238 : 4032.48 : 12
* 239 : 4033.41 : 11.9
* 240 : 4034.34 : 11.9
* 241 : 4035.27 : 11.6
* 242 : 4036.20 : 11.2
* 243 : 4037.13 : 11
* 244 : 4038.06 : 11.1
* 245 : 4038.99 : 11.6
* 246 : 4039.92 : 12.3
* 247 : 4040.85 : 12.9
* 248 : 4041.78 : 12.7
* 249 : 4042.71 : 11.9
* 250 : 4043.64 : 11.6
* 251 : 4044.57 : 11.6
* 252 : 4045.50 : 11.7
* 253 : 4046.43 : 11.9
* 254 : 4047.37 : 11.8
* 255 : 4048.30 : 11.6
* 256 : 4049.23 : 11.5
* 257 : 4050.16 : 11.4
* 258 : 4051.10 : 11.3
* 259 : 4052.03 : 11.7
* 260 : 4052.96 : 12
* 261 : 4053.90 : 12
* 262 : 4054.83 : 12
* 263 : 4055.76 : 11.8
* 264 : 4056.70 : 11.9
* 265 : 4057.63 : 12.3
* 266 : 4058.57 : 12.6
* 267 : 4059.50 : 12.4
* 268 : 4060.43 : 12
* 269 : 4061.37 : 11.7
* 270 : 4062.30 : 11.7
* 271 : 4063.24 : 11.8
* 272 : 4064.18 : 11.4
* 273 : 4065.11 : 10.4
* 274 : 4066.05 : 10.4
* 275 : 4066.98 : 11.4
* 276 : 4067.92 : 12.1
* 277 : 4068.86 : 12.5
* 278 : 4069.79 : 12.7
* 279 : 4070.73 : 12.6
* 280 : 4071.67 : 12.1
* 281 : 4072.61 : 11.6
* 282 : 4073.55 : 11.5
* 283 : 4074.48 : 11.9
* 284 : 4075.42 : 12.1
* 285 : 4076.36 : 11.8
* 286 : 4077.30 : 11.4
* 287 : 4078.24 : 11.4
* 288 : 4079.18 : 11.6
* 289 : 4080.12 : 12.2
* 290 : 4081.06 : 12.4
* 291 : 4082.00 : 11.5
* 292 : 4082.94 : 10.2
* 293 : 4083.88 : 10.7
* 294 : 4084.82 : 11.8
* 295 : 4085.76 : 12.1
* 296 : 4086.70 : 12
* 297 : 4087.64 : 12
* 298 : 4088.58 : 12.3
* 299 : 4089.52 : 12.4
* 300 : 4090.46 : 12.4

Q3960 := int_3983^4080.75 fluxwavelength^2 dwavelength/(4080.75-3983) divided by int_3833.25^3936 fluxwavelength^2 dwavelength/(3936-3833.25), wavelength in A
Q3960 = 0.92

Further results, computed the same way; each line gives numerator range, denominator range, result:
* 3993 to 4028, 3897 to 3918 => 0.92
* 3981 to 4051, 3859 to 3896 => 0.88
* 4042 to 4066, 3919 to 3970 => 0.96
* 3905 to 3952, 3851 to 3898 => 0.92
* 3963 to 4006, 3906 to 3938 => 1.00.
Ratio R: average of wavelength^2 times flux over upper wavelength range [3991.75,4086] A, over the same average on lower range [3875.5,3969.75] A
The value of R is 0.93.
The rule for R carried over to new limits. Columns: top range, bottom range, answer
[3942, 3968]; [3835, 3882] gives 0.94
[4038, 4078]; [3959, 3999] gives 0.98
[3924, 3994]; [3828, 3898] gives 0.93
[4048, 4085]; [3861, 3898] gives 0.89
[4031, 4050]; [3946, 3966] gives 0.95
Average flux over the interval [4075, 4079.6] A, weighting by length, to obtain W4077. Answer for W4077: 11.6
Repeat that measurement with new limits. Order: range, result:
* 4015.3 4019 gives 12.6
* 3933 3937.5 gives 13.3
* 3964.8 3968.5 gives 13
